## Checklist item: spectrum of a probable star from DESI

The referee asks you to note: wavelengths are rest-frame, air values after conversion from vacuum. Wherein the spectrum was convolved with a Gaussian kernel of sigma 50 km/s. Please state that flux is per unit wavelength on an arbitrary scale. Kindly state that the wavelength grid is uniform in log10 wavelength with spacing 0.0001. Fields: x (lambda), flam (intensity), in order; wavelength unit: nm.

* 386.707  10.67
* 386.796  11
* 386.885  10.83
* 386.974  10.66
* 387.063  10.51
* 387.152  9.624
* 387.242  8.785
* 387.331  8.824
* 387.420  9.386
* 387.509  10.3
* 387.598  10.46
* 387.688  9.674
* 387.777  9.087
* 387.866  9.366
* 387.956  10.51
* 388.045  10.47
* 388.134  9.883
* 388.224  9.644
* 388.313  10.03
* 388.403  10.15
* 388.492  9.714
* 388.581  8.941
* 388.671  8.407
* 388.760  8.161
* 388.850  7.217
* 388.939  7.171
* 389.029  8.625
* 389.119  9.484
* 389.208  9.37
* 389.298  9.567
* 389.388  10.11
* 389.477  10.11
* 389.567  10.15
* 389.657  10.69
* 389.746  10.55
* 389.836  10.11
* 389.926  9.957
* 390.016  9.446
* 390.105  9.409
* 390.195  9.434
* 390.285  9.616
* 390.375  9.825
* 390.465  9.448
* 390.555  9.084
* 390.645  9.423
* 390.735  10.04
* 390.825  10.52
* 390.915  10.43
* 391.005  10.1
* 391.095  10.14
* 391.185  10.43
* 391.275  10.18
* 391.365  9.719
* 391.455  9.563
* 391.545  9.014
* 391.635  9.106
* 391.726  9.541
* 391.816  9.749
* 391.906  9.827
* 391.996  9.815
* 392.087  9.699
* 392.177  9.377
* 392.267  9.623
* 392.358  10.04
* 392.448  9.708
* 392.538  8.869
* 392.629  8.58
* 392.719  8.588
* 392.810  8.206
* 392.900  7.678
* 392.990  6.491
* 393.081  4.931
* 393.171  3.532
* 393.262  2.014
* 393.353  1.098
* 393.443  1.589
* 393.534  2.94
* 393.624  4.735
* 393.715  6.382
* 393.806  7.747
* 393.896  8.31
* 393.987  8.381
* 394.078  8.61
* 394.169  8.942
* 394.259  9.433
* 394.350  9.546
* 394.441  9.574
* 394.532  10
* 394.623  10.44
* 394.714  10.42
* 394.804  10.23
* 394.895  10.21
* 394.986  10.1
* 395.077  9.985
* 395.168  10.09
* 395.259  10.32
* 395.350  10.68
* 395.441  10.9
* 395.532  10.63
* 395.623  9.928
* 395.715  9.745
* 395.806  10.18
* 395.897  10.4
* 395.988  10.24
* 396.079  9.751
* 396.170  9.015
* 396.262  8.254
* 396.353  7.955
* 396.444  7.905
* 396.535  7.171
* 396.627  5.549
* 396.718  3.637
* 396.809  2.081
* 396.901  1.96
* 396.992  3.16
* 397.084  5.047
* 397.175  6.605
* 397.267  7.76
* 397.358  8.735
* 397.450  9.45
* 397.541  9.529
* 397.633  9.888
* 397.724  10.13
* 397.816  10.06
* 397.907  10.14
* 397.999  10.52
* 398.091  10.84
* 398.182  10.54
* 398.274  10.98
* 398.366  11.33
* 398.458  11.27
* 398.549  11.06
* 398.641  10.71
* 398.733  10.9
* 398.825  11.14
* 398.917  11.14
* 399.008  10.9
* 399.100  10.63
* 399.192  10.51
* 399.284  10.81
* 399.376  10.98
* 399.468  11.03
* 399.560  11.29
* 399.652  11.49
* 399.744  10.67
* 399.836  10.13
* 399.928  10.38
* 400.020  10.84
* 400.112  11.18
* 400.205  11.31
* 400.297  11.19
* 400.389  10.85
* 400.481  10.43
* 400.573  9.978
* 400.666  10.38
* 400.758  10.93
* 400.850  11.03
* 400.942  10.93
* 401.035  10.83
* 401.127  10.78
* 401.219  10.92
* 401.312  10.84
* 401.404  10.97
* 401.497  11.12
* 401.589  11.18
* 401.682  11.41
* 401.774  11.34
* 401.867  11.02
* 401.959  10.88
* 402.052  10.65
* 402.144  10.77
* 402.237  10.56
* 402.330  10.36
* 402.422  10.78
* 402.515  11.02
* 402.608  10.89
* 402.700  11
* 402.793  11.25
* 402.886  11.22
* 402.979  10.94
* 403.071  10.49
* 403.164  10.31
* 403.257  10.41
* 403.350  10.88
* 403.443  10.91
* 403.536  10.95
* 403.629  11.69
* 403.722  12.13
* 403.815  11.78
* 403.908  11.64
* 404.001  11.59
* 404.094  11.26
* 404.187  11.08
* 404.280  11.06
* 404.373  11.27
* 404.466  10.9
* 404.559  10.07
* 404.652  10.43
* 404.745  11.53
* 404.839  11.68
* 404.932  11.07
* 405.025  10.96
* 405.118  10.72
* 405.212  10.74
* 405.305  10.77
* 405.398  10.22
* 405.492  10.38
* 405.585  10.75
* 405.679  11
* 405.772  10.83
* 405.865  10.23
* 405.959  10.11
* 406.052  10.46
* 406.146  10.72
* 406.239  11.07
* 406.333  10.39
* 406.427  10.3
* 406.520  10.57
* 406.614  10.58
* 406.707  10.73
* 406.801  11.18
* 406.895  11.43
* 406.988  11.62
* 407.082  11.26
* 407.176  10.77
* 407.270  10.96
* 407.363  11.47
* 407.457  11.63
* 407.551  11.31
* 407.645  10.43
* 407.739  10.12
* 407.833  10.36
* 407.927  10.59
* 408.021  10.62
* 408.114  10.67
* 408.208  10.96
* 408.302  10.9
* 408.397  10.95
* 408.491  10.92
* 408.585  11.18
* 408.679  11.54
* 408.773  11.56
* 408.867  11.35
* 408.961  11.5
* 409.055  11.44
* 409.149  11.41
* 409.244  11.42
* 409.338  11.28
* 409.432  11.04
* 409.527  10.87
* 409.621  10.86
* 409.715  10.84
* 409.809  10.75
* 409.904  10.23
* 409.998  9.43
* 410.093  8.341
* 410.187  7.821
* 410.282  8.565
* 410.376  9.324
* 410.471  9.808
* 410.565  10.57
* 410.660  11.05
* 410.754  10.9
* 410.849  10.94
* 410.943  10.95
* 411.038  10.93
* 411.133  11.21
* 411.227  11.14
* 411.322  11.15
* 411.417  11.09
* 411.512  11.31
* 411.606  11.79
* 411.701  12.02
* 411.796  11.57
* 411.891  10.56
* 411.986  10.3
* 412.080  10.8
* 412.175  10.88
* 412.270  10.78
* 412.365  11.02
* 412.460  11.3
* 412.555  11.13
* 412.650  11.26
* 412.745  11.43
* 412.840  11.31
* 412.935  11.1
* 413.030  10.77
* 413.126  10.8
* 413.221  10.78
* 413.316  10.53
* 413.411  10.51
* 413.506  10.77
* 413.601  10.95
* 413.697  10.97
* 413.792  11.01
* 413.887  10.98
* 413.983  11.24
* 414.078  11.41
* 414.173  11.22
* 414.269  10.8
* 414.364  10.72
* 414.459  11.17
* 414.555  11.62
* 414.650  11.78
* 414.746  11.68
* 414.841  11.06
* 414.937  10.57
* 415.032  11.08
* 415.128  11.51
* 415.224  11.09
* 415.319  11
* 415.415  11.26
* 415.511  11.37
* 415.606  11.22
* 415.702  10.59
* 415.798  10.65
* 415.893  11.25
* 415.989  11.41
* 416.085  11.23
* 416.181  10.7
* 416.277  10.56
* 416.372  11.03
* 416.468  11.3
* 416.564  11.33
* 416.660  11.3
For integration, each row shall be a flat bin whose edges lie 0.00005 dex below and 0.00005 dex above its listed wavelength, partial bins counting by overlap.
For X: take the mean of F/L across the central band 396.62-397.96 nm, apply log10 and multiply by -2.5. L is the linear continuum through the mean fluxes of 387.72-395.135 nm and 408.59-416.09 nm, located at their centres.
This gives 0.33 mag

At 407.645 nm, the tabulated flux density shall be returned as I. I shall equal 10.43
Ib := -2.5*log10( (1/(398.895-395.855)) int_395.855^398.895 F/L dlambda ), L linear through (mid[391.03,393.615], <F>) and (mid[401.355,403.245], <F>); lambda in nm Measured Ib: 0.10 mag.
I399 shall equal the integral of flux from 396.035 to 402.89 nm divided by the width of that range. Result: 9.89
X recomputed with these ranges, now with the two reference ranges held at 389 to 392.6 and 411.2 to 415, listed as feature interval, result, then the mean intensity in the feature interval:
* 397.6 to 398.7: -0.05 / 10.6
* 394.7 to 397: 0.18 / 8.54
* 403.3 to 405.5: -0.05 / 11.1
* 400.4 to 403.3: -0.04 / 10.8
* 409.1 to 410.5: 0.08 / 10.1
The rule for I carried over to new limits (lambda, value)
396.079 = 9.751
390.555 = 9.084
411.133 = 11.21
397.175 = 6.605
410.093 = 8.341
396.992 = 3.16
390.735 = 10.04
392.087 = 9.699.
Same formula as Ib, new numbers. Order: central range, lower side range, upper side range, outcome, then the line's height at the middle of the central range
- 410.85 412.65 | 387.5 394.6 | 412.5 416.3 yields -0.030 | 10.8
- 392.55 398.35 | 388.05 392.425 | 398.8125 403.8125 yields 0.255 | 10.2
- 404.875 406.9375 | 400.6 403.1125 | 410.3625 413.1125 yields 0.025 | 10.9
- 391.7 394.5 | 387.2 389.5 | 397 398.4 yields 0.230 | 9.3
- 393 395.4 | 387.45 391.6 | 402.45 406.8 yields 0.290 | 10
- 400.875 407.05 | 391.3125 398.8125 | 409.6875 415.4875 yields -0.130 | 9.7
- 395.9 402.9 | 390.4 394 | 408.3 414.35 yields -0.082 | 9.15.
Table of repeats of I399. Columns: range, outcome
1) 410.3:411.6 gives 10.8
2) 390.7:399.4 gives 8.8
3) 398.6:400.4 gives 10.9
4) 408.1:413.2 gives 10.8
